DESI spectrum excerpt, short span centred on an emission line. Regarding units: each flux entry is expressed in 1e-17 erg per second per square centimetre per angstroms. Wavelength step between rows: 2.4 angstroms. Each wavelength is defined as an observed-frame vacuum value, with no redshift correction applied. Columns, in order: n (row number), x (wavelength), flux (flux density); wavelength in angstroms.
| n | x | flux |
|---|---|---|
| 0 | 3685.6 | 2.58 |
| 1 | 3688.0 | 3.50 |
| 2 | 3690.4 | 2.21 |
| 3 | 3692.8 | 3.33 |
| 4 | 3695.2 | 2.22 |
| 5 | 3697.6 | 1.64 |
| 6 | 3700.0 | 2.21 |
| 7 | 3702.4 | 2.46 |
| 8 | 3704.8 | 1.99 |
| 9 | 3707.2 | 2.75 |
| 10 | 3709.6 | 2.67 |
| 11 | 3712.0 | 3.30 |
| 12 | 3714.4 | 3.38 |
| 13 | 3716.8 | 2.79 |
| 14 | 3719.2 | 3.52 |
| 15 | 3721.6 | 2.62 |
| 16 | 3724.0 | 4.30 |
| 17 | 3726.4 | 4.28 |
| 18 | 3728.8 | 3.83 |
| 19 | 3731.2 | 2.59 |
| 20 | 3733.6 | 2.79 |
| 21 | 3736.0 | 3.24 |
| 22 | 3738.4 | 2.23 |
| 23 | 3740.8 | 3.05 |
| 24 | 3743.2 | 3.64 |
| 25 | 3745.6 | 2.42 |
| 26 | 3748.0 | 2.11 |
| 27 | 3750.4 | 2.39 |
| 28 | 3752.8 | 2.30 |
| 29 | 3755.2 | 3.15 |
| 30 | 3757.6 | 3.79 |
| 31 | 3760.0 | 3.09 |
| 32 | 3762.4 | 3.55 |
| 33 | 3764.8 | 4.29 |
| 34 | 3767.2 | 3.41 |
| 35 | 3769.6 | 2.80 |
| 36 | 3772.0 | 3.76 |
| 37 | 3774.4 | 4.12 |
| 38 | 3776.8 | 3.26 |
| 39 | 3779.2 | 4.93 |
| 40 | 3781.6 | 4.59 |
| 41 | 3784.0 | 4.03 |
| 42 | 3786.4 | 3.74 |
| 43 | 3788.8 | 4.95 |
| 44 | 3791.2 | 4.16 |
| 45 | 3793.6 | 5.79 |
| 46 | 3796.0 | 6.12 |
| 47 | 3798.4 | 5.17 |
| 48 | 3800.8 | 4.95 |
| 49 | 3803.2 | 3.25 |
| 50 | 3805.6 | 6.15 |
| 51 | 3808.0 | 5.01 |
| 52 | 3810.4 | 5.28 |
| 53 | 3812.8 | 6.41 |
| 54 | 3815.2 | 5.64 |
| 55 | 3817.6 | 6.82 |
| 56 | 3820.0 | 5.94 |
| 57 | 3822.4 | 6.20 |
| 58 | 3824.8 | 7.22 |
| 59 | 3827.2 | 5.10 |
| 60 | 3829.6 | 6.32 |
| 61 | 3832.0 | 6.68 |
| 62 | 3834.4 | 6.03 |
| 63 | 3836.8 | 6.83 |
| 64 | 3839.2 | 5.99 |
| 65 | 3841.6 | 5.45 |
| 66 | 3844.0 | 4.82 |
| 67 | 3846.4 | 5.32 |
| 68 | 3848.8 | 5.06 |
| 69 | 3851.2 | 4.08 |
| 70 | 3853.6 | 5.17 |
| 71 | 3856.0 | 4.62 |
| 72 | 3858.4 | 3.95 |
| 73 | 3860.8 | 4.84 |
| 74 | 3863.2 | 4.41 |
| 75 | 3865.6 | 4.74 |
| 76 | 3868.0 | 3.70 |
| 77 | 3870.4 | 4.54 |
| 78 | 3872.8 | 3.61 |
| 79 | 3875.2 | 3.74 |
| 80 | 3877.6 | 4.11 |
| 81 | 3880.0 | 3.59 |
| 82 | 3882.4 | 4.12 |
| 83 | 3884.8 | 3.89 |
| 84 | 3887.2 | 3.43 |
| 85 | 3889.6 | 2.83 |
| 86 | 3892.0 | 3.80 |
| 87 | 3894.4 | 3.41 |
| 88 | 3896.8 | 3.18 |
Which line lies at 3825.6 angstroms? C IV 1549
